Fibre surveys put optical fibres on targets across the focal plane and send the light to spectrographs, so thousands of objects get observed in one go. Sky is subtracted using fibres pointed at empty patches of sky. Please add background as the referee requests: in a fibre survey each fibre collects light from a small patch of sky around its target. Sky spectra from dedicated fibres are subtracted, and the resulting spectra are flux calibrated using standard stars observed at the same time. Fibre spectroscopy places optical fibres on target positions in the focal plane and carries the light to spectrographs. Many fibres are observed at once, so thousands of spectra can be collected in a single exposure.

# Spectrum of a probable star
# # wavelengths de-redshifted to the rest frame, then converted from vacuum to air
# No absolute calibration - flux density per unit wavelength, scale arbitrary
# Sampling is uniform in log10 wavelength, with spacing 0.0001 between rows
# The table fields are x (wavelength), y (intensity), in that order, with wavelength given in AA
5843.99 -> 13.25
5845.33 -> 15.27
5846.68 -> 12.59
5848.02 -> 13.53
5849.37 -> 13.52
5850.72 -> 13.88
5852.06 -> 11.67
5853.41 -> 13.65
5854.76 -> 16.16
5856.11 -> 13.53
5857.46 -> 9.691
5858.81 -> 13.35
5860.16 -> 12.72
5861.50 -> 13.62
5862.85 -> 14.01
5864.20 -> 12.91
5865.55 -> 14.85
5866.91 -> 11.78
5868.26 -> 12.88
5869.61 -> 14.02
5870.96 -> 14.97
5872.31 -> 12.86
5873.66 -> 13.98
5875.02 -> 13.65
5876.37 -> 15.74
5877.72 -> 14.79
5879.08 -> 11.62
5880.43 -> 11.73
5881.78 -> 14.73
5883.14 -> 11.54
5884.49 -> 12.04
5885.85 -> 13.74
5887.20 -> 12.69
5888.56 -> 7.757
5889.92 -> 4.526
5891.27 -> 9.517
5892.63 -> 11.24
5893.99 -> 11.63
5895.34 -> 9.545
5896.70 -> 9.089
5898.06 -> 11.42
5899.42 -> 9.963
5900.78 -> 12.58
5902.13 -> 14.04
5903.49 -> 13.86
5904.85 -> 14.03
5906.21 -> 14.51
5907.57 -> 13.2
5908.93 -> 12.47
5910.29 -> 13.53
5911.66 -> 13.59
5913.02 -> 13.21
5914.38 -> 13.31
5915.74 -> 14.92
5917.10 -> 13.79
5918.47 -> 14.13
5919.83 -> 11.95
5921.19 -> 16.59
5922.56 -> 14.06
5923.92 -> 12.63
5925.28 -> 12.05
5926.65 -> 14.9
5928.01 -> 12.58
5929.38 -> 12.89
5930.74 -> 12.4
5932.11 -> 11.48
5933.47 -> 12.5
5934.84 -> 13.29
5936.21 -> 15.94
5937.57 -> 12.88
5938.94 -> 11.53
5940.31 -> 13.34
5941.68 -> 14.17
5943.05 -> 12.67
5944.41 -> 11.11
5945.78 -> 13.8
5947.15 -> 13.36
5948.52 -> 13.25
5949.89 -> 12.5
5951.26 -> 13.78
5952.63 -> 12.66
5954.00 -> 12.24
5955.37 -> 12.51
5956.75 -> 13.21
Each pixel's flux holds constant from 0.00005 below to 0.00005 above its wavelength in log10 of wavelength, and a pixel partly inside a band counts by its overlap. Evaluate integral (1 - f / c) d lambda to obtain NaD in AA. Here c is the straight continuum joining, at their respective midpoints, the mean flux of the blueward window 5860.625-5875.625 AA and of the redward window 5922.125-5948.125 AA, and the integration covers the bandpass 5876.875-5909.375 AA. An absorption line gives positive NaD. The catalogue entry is 3.9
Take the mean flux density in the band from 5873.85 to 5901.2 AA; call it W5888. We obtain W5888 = 11.5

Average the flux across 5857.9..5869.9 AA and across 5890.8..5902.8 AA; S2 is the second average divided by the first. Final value 0.8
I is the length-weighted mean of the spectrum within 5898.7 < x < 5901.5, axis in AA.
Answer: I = 11.3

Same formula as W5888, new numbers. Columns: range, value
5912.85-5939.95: 13.4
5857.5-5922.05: 12.7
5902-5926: 13.6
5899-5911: 13.2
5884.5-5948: 12.6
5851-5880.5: 13.4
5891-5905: 11.5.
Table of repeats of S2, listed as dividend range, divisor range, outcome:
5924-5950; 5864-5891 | 1.03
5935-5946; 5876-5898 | 1.16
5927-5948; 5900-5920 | 0.96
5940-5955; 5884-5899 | 1.26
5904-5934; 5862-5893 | 1.07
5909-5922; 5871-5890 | 1.10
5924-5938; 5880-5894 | 1.19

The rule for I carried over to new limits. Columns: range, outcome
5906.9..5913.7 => 13.2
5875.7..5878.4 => 15.3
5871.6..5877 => 14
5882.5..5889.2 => 11.6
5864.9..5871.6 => 13.7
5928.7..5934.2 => 12.3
